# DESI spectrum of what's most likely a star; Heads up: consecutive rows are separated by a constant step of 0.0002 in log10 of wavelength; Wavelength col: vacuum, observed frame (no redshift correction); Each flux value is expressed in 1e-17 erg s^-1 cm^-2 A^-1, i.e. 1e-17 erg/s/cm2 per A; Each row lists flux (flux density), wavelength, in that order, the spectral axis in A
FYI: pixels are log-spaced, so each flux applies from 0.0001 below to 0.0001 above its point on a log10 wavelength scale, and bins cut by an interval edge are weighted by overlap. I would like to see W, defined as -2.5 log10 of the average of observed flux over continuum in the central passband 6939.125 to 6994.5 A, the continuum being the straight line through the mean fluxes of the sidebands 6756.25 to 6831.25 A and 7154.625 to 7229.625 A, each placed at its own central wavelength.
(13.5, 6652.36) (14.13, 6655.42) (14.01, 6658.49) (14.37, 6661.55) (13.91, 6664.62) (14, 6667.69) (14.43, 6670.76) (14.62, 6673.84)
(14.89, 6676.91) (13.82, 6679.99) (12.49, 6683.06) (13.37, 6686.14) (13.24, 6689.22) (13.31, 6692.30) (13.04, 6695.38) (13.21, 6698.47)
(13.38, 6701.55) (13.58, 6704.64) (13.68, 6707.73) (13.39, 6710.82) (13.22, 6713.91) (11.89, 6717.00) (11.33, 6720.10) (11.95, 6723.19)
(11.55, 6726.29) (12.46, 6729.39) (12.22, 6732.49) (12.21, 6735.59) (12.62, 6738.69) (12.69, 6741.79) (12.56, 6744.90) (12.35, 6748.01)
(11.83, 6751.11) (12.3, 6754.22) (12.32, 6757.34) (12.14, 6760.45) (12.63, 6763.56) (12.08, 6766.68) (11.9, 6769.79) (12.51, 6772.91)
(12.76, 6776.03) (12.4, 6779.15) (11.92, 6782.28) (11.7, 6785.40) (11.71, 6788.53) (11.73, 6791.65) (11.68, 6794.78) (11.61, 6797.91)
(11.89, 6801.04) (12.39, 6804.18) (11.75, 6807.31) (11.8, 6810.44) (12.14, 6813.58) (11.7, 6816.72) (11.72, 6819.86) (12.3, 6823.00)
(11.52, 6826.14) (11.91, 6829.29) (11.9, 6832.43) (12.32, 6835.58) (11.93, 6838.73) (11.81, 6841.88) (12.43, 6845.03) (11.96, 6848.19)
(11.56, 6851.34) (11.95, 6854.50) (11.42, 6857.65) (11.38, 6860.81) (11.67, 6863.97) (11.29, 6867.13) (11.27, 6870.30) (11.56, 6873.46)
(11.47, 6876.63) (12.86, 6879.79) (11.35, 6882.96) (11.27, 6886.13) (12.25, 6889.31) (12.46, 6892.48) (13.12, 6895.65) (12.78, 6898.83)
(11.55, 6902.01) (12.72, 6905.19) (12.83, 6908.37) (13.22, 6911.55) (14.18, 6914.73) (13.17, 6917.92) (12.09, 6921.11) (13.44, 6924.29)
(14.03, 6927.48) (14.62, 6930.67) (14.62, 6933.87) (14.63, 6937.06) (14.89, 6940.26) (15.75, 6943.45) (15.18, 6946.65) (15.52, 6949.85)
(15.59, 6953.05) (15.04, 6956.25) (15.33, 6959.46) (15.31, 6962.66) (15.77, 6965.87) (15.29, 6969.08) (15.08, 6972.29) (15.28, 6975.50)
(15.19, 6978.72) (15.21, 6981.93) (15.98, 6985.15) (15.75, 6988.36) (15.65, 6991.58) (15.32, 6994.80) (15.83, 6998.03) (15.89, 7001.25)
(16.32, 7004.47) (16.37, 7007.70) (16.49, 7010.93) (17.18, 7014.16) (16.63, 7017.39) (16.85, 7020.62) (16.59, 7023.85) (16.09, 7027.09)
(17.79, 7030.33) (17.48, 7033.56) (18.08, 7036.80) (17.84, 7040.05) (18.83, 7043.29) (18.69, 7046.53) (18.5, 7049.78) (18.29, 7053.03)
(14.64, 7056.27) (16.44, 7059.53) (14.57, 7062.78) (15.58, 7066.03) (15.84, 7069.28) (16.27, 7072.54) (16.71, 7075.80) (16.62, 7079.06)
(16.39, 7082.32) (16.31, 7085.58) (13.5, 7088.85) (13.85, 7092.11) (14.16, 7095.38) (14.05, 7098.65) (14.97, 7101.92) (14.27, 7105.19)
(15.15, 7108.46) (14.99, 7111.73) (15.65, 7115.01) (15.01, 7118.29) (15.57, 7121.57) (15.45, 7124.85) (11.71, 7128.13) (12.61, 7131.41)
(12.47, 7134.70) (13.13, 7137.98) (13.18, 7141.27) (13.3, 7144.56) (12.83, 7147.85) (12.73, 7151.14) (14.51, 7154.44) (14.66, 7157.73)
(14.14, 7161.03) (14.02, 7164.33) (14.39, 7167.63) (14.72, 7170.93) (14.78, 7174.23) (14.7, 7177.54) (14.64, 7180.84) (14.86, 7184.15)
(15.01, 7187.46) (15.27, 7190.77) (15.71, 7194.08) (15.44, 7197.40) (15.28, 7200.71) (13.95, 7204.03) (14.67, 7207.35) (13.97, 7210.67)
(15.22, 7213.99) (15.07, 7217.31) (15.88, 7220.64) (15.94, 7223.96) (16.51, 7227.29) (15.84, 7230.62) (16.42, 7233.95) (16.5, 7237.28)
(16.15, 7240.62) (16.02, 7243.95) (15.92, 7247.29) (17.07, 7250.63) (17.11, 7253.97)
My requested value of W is -0.16 mag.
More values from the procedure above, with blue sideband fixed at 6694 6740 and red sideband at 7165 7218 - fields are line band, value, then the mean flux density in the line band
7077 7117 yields -0.045 mag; 15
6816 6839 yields 0.107 mag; 11.9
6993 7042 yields -0.190 mag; 16.7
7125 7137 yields 0.147 mag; 12.7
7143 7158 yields 0.088 mag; 13.5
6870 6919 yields 0.090 mag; 12.4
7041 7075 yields -0.180 mag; 16.8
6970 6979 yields -0.101 mag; 15.2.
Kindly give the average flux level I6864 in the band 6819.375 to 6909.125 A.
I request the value 11.9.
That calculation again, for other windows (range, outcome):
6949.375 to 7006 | 15.5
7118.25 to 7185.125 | 13.9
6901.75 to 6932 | 13.2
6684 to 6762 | 12.6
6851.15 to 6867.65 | 11.6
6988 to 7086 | 16.7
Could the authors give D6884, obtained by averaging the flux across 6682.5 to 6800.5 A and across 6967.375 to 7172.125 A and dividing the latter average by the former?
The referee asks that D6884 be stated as 1.2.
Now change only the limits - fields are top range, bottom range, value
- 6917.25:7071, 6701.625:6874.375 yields 1.31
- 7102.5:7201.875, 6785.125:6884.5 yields 1.22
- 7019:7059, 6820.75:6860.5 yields 1.47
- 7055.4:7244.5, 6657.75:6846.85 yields 1.18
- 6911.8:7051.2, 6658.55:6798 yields 1.24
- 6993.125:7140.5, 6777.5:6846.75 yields 1.32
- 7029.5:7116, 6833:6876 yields 1.37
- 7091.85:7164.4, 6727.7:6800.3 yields 1.15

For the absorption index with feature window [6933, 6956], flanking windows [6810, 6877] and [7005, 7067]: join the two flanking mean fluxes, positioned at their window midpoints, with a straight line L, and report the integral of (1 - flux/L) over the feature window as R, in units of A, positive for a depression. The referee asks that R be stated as -1.0 A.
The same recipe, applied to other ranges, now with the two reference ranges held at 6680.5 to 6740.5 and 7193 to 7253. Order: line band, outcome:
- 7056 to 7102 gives -1.6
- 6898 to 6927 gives 2.0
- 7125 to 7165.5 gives 5.0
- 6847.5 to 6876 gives 4.3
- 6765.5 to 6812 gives 4.3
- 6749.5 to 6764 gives 0.9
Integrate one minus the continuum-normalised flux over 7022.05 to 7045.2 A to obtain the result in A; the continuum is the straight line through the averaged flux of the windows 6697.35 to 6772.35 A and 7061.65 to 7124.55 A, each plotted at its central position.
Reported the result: -4.3 A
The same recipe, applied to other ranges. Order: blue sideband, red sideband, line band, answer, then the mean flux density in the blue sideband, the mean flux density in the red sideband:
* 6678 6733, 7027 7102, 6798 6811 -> 1.8 A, 12.9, 16.3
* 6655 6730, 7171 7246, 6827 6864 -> 5.5 A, 13.3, 15.3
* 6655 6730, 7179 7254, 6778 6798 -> 2.8 A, 13.3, 15.6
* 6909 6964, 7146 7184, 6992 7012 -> -2.2 A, 14.5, 14.2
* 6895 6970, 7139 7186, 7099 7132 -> -1.1 A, 14.2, 14.1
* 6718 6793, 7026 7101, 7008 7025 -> -1.1 A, 12.2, 16.4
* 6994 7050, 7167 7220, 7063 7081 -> 0.4 A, 17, 14.9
